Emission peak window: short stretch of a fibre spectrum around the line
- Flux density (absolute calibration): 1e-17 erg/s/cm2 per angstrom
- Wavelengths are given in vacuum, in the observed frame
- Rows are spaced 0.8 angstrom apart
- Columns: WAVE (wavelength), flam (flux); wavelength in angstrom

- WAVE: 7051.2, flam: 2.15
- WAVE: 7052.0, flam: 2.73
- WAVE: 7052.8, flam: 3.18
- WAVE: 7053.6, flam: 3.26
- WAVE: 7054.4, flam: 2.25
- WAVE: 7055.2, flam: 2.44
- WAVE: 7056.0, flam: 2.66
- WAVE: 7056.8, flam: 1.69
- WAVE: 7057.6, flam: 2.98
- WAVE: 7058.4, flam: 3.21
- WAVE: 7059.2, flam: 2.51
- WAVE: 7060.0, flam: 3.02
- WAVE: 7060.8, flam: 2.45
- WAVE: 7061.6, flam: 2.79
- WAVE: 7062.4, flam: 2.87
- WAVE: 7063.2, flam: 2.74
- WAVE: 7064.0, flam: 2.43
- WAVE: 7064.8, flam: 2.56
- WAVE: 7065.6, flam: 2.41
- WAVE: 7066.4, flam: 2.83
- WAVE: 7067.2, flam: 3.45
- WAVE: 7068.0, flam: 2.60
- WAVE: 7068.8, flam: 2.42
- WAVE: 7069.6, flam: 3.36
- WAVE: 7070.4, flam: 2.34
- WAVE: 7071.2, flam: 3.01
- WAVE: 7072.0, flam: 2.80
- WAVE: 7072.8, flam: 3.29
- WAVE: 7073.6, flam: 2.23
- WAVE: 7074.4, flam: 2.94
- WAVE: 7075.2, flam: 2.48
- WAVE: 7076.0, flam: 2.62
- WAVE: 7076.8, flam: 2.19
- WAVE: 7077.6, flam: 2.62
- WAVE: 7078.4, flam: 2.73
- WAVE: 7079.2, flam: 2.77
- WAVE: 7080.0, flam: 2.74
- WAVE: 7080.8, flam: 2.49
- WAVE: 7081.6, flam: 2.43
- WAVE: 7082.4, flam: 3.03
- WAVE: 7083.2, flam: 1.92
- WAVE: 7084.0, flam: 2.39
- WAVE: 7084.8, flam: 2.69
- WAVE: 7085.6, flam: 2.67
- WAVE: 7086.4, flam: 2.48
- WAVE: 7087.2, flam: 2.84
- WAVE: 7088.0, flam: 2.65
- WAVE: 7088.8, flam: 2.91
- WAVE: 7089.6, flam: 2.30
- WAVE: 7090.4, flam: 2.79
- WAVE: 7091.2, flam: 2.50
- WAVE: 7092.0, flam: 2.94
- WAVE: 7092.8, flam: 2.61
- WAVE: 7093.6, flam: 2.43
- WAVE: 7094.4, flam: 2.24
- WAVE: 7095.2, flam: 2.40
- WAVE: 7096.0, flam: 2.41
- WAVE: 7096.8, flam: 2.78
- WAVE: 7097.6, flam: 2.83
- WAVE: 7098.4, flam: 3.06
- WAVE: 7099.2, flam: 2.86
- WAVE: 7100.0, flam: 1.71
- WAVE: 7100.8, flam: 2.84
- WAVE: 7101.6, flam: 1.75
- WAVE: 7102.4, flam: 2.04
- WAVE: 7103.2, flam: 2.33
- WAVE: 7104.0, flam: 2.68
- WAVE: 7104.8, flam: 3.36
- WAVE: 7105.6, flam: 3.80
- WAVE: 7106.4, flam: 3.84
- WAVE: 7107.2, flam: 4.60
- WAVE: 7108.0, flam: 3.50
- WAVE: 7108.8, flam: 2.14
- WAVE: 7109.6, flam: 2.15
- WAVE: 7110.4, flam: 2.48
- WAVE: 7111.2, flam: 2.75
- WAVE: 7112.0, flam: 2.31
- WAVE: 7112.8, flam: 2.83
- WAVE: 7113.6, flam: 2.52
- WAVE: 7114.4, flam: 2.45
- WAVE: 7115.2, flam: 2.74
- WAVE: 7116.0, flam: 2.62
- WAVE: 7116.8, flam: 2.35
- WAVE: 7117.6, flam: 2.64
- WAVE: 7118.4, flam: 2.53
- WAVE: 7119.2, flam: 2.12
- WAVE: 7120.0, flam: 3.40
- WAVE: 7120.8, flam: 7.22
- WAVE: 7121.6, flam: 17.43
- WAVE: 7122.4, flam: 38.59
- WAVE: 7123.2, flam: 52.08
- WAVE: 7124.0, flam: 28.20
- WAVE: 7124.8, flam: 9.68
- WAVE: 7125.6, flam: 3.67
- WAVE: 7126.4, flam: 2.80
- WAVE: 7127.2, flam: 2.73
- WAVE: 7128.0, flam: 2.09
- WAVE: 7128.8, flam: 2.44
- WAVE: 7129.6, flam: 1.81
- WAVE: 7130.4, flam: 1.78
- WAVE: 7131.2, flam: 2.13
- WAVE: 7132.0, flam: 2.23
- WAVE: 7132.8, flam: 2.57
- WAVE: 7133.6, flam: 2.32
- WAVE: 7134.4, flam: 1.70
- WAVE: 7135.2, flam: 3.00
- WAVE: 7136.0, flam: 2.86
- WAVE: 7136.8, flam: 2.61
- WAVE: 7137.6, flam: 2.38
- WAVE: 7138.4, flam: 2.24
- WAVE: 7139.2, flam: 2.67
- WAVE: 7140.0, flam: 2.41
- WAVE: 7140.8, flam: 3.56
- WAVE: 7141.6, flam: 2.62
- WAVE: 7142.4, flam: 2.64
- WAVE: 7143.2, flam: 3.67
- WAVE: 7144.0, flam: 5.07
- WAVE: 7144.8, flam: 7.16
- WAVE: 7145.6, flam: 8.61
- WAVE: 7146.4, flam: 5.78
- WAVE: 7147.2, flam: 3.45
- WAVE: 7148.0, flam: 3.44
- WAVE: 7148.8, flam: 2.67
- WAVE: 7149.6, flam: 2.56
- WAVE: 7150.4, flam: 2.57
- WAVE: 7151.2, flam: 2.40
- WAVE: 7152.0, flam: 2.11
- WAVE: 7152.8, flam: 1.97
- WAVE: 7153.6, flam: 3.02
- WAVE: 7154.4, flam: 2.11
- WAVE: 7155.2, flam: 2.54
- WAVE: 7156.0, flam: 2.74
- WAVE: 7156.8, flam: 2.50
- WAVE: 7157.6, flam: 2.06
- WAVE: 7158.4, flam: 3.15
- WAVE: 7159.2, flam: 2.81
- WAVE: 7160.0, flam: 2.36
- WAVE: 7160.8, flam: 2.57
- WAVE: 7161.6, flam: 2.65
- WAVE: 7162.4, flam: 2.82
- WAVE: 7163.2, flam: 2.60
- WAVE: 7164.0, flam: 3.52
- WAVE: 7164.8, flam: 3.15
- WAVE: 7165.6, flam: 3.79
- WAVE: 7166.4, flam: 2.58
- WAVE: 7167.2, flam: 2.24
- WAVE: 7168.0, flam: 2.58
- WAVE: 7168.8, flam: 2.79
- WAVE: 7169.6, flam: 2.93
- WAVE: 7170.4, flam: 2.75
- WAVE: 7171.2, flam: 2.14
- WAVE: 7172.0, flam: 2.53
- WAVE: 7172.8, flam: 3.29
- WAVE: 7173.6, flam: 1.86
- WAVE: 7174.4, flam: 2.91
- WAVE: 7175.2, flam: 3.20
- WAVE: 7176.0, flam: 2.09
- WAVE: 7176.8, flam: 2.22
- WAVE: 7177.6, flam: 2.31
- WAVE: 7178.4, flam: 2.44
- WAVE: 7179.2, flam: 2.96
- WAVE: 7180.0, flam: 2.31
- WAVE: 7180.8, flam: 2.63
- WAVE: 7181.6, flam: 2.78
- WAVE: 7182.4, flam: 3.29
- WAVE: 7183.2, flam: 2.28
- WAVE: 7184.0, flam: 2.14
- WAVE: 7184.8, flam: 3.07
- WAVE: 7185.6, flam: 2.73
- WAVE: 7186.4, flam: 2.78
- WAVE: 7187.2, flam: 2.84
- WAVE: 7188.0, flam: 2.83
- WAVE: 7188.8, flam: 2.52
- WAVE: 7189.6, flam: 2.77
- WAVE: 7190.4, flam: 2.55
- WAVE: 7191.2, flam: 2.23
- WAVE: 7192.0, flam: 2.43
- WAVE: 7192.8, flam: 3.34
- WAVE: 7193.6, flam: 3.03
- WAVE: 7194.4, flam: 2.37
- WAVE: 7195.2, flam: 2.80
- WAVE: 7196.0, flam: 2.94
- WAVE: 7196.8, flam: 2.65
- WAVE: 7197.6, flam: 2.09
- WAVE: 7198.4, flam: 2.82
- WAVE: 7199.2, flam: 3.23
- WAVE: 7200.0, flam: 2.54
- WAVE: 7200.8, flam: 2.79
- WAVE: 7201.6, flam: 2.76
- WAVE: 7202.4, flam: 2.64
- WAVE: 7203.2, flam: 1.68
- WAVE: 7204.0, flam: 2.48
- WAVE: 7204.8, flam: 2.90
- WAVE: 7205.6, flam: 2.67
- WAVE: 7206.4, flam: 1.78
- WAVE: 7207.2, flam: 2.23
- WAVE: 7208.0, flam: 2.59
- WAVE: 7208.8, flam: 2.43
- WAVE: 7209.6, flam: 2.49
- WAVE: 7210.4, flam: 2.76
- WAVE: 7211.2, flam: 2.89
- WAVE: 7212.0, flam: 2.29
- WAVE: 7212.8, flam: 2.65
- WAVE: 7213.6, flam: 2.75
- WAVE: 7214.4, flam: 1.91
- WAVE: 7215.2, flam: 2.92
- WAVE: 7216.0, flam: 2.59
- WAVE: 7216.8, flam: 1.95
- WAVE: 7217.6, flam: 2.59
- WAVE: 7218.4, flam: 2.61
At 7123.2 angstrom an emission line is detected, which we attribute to H-alpha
